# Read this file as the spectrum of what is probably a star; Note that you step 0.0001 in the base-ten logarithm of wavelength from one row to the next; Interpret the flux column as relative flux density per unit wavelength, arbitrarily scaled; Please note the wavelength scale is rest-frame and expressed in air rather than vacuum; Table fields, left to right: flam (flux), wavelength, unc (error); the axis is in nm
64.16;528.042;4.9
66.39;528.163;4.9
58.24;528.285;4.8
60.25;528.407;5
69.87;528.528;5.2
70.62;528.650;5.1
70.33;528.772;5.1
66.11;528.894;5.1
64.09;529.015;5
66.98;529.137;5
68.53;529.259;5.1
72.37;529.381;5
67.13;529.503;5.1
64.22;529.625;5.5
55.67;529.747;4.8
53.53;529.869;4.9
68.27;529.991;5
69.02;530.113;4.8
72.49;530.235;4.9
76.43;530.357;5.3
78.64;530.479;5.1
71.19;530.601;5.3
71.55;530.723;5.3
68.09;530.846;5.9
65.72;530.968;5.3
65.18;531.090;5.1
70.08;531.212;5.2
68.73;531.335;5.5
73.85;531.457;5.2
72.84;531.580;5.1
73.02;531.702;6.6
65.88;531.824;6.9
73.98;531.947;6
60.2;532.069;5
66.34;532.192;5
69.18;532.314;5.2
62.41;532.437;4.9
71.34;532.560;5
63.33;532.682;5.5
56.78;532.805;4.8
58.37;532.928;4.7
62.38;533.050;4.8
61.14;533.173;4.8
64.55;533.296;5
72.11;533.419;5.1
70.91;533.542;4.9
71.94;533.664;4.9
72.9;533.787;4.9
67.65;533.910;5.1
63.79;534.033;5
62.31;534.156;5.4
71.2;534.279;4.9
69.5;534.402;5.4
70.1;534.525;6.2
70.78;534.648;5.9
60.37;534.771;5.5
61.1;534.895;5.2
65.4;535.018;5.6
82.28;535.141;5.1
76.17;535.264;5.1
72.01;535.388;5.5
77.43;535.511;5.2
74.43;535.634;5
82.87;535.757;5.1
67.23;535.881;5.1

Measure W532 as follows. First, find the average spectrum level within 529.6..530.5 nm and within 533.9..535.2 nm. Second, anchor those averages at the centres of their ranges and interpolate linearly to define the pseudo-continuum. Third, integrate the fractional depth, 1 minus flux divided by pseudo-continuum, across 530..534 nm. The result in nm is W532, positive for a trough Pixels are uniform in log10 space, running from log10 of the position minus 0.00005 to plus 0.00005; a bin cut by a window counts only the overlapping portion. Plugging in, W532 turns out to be -0.07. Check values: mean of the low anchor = 66.9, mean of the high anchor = 67.6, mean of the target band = 68.4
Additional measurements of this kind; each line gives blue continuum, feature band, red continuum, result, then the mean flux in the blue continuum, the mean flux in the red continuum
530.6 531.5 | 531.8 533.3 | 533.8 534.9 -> 0.084 nm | 69.1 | 66.8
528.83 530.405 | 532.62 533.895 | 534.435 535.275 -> 0.051 nm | 66.5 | 69.1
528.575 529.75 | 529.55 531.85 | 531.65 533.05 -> -0.084 nm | 67.1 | 65.4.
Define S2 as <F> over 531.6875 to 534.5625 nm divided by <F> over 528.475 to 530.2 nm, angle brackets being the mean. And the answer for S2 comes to 1.01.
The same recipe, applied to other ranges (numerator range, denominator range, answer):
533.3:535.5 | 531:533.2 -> 1.05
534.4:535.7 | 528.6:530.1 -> 1.08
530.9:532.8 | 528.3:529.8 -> 1.03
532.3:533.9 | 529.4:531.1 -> 0.97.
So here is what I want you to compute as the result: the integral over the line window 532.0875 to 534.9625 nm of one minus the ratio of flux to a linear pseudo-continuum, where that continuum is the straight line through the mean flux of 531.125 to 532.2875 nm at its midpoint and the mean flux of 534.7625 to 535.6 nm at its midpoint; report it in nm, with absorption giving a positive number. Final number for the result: 0.180 nm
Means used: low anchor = 69.3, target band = 66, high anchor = 71.4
